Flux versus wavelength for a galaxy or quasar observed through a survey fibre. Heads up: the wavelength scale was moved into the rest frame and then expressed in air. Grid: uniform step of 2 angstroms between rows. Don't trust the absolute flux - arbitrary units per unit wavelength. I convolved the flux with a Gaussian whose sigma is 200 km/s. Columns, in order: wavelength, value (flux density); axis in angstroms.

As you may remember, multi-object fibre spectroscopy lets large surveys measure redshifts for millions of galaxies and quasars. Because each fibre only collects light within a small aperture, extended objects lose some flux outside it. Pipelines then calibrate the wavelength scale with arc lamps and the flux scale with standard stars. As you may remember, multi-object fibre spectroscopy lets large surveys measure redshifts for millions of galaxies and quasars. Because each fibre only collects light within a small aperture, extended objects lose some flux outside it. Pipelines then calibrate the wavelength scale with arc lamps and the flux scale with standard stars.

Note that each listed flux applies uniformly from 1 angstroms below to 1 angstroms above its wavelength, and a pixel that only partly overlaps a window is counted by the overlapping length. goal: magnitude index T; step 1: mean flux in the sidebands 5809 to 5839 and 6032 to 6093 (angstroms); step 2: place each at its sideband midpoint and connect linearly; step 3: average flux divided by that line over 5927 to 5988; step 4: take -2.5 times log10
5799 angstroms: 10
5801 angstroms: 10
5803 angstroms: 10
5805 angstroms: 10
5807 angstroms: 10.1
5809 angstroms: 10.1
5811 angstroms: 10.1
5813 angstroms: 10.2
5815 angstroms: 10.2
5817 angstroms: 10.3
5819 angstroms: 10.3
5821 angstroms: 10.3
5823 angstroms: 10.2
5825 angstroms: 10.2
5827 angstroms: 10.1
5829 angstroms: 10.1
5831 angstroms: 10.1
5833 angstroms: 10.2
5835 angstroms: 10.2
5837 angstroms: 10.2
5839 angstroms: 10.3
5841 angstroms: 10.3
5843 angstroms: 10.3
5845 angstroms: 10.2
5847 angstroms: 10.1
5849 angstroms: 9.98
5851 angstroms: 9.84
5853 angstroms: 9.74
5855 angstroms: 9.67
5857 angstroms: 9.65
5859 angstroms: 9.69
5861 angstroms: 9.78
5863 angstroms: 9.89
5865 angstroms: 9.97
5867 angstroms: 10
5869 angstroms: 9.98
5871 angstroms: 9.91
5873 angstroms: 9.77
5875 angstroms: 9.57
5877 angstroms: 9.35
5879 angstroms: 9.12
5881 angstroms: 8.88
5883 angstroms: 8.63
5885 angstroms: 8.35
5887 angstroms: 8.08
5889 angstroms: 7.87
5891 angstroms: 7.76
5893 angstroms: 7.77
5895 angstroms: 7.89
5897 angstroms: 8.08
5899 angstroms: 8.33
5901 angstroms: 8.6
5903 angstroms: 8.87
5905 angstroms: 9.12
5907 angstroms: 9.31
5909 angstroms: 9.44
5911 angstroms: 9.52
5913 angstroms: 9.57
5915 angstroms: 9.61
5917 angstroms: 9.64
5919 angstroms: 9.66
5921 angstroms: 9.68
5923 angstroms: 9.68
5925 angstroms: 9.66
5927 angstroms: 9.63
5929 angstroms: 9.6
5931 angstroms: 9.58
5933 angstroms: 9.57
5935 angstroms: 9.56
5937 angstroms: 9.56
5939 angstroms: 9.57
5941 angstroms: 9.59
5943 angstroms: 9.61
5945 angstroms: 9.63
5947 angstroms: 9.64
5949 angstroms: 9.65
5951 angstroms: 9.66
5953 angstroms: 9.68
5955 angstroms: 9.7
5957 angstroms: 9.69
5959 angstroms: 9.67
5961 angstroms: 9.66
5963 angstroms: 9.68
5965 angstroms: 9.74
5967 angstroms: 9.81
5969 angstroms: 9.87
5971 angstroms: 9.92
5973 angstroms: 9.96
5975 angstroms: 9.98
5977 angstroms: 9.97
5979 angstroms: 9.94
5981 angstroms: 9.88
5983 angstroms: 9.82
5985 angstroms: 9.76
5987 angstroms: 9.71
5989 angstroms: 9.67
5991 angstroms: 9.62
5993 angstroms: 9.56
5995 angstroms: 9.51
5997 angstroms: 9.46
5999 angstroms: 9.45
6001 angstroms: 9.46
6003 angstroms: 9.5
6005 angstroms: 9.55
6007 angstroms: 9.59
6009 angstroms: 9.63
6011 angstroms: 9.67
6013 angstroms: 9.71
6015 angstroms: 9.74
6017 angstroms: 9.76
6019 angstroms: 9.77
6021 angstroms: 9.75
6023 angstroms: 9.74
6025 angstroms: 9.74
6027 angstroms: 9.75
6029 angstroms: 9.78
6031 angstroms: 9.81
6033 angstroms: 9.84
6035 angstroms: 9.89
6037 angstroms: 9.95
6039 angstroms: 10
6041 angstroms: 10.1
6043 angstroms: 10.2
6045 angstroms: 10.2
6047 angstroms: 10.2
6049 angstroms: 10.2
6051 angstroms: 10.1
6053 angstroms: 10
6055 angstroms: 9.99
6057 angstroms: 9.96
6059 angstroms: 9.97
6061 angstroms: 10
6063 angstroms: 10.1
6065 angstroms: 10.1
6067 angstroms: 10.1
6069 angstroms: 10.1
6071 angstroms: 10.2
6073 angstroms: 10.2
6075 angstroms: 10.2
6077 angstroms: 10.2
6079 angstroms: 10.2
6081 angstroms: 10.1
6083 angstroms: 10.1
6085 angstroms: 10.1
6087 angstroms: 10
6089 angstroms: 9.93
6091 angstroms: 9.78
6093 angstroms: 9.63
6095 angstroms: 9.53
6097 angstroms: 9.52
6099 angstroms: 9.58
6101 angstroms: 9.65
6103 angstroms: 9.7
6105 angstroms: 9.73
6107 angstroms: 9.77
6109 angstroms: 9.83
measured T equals 0.044 mag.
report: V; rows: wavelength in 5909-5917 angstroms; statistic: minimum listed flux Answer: 9.44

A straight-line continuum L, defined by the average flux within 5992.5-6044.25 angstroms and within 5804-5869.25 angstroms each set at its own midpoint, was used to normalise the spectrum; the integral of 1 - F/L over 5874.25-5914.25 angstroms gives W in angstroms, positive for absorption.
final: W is 5.0 angstroms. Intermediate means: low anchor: 10.1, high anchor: 9.73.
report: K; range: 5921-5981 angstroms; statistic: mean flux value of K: 9.71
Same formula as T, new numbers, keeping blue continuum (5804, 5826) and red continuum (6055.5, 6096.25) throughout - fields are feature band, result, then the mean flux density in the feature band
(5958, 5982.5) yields 0.027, 9.84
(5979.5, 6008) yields 0.050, 9.62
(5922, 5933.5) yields 0.054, 9.62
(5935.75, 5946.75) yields 0.056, 9.59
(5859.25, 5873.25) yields 0.028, 9.9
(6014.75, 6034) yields 0.031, 9.77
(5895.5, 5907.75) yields 0.169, 8.67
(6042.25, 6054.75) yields -0.011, 10.1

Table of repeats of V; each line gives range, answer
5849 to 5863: 9.65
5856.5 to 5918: 7.76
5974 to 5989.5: 9.67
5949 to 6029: 9.45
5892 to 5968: 7.77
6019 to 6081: 9.74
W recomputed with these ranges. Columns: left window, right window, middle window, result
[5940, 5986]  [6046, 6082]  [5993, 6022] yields 0.89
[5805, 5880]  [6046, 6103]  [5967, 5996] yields 0.56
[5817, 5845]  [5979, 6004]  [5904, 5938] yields 1.15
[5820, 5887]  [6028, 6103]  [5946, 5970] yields 0.46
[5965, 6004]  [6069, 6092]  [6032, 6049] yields -0.20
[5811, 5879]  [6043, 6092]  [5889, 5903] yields 2.67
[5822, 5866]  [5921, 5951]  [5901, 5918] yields 0.69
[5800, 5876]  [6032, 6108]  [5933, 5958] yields 0.96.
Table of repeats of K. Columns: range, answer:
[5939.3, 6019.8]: 9.7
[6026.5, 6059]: 10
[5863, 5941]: 9.19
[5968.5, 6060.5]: 9.82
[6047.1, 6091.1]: 10.1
